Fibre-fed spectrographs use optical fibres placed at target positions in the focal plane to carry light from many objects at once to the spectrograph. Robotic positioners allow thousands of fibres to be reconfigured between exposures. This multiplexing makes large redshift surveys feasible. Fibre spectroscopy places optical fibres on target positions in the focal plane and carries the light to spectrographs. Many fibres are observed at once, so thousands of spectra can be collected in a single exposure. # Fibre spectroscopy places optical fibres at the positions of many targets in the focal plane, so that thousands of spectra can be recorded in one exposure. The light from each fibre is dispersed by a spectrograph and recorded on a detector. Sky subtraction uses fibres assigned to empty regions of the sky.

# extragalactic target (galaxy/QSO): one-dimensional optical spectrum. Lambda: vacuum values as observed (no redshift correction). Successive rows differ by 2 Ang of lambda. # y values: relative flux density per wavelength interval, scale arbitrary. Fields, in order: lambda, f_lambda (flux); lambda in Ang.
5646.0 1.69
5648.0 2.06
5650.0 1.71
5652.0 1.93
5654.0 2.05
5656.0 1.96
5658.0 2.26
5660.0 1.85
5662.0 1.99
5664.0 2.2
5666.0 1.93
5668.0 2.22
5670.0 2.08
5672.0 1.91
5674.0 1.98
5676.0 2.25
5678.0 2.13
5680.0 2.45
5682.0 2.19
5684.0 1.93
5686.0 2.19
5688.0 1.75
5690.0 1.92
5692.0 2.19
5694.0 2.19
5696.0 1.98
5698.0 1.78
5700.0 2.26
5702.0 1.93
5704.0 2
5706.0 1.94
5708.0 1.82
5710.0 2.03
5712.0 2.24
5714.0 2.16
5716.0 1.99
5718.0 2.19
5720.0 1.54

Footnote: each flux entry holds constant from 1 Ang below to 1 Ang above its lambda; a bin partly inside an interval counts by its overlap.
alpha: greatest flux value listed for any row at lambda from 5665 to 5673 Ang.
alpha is 2.22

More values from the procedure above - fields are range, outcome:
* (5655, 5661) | 2.26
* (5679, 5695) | 2.45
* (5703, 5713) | 2.24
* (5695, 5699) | 1.98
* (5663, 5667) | 2.2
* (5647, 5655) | 2.06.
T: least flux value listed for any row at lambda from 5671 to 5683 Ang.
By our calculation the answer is 1.91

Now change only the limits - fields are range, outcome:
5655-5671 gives 1.85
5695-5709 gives 1.78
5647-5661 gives 1.71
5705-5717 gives 1.82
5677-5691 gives 1.75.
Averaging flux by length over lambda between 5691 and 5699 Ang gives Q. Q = 2.04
